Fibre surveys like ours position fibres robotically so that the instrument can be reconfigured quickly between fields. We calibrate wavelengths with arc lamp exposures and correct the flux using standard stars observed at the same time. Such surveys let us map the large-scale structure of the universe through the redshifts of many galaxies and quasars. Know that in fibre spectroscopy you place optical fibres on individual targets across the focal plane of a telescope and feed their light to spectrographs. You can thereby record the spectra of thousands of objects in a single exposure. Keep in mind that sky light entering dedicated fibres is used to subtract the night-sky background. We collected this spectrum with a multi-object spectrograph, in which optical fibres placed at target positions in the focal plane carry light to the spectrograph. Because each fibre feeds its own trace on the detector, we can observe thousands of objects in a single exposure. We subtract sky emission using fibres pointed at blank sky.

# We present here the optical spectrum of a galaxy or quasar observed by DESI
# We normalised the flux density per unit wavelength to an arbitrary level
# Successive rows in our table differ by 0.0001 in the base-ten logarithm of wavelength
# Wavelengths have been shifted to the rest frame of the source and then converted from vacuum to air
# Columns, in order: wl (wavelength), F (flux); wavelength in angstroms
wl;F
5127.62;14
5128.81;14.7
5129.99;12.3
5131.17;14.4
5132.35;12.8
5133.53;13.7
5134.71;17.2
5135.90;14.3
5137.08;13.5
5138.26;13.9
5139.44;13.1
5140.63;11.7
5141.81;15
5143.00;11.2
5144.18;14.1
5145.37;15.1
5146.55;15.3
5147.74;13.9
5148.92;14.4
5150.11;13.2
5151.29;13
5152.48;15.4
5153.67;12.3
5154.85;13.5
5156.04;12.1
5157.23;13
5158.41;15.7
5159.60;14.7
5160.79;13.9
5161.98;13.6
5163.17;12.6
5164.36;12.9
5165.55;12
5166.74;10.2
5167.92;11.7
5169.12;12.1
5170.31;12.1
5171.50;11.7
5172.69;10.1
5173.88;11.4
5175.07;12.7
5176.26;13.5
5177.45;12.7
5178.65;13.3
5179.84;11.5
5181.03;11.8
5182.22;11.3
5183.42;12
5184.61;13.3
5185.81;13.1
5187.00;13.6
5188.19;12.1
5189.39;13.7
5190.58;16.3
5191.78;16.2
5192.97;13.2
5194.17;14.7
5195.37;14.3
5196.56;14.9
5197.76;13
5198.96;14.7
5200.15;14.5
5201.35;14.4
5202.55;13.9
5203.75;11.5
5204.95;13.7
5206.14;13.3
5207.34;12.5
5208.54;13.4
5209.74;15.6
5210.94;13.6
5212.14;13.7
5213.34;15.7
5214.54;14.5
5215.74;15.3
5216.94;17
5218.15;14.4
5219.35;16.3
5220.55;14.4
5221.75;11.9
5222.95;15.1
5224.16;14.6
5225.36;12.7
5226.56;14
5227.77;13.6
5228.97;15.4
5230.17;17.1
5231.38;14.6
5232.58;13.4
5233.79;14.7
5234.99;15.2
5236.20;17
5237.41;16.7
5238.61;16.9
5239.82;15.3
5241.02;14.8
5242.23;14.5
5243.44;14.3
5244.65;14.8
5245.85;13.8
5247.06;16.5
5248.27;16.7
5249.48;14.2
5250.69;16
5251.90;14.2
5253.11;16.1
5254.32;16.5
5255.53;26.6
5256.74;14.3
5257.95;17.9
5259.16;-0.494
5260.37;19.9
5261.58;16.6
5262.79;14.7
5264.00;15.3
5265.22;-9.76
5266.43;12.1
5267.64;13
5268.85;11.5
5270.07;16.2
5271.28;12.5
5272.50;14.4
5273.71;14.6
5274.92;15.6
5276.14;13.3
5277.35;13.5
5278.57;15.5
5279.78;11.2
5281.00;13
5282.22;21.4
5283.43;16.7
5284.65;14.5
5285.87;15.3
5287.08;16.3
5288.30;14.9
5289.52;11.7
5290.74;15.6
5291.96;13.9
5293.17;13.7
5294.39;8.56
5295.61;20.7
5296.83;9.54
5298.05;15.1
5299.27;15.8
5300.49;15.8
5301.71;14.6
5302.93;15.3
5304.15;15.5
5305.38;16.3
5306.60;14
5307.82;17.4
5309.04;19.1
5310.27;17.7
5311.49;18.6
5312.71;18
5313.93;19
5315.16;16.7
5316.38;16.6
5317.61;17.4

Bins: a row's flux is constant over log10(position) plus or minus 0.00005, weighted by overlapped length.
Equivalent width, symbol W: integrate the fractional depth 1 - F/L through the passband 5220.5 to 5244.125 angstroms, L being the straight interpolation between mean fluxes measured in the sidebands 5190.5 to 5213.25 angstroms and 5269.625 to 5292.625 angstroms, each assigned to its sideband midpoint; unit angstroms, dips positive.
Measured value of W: -0.83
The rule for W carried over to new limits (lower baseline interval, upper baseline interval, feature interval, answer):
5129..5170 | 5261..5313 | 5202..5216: 0.0 angstroms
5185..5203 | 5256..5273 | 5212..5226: -1.3 angstroms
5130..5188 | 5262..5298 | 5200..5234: -2.6 angstroms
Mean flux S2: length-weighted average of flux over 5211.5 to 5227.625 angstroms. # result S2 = 14.5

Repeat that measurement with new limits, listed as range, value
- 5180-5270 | 14.2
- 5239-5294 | 14.3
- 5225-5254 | 15.1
